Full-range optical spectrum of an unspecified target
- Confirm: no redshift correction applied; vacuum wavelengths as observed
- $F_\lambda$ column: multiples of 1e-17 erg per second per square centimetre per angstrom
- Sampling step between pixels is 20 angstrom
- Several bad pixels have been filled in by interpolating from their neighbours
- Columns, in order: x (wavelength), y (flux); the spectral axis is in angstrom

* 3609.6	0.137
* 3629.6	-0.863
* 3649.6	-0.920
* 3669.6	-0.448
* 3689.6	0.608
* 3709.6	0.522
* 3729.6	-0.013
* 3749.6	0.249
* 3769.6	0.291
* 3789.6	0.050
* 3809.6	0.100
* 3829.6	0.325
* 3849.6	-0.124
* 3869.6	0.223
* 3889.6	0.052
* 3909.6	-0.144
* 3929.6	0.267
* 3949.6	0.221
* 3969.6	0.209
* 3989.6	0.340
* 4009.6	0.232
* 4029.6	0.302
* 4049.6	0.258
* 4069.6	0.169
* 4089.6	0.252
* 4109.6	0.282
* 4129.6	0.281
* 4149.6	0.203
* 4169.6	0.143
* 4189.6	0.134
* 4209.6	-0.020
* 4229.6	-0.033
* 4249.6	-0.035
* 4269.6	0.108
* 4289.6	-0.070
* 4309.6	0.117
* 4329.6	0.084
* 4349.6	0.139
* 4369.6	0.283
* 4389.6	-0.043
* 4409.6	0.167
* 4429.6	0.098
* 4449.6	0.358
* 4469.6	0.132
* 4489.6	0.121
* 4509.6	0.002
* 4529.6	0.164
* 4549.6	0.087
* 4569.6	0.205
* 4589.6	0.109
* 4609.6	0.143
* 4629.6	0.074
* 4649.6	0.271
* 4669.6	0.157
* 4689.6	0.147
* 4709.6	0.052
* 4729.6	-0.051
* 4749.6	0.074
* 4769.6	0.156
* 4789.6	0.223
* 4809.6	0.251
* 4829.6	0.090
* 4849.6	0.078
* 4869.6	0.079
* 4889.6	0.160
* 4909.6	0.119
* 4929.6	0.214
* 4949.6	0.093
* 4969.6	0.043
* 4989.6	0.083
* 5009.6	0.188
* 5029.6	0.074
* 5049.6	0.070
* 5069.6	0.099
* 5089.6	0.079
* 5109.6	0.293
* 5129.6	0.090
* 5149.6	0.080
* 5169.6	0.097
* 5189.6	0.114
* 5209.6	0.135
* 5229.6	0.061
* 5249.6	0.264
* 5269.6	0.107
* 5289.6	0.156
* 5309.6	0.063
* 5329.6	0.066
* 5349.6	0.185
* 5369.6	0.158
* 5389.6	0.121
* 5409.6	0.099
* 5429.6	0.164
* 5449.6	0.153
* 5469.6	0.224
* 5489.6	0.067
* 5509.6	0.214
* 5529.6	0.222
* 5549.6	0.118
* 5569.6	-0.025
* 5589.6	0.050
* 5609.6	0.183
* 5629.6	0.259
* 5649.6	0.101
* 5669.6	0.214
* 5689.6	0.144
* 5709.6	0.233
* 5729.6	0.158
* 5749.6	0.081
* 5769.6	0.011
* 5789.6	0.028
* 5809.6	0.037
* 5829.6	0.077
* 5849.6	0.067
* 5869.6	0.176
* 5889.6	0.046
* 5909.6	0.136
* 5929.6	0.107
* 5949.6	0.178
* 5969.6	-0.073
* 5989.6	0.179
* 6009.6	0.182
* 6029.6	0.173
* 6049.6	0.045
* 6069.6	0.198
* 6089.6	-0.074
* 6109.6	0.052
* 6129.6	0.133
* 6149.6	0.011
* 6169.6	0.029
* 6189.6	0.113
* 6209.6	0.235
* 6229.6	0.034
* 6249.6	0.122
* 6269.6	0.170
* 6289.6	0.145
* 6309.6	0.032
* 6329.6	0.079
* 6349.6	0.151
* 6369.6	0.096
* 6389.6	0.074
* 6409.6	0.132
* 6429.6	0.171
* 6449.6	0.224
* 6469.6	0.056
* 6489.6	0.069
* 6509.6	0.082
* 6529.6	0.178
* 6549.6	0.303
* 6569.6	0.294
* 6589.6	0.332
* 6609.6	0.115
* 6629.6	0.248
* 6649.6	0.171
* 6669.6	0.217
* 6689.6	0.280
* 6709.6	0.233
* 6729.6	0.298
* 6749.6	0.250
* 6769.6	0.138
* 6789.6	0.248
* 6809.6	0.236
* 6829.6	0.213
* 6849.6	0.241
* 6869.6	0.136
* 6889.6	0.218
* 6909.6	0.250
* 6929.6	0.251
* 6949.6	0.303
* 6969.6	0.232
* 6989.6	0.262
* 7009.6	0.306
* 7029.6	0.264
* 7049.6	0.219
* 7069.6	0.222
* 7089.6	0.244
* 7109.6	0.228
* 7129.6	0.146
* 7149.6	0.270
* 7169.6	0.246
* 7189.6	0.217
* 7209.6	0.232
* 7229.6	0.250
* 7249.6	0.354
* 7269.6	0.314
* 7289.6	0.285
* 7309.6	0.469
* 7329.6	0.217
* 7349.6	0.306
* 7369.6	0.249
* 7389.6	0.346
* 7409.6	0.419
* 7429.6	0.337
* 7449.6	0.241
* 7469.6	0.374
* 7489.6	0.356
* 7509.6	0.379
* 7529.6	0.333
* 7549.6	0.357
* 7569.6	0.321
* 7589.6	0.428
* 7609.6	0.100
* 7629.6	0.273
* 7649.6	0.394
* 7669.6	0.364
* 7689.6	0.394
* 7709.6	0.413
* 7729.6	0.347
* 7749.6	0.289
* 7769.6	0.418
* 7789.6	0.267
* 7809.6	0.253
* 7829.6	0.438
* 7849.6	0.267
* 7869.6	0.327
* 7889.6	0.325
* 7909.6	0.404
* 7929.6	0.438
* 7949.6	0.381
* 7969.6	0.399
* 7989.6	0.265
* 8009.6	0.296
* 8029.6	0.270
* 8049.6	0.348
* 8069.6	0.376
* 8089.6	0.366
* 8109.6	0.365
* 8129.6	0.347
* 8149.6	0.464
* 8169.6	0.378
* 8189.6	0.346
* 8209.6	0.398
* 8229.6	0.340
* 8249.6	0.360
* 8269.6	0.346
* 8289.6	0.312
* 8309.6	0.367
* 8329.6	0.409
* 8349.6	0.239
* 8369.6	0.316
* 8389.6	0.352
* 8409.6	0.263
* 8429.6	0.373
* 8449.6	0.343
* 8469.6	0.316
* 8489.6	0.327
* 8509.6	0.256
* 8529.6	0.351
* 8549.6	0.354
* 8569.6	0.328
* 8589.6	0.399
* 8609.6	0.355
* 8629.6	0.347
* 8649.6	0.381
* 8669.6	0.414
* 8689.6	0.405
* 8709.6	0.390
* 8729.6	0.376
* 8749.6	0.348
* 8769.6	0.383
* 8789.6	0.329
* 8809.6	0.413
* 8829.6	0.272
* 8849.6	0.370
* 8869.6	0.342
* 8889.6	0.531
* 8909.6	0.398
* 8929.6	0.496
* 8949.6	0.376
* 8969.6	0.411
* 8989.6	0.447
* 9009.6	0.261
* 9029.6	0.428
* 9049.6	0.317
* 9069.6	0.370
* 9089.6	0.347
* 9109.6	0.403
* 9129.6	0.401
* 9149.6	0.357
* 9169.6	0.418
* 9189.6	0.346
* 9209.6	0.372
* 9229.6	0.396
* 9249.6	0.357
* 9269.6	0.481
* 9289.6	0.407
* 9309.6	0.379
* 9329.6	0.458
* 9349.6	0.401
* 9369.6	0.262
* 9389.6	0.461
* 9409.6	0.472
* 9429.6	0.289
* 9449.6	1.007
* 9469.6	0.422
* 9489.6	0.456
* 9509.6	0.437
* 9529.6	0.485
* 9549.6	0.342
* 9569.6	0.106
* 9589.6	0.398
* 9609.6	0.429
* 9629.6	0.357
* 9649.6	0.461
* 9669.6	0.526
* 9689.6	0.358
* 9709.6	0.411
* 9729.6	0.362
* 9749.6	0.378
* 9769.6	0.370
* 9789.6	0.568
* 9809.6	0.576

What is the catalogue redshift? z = 0.643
